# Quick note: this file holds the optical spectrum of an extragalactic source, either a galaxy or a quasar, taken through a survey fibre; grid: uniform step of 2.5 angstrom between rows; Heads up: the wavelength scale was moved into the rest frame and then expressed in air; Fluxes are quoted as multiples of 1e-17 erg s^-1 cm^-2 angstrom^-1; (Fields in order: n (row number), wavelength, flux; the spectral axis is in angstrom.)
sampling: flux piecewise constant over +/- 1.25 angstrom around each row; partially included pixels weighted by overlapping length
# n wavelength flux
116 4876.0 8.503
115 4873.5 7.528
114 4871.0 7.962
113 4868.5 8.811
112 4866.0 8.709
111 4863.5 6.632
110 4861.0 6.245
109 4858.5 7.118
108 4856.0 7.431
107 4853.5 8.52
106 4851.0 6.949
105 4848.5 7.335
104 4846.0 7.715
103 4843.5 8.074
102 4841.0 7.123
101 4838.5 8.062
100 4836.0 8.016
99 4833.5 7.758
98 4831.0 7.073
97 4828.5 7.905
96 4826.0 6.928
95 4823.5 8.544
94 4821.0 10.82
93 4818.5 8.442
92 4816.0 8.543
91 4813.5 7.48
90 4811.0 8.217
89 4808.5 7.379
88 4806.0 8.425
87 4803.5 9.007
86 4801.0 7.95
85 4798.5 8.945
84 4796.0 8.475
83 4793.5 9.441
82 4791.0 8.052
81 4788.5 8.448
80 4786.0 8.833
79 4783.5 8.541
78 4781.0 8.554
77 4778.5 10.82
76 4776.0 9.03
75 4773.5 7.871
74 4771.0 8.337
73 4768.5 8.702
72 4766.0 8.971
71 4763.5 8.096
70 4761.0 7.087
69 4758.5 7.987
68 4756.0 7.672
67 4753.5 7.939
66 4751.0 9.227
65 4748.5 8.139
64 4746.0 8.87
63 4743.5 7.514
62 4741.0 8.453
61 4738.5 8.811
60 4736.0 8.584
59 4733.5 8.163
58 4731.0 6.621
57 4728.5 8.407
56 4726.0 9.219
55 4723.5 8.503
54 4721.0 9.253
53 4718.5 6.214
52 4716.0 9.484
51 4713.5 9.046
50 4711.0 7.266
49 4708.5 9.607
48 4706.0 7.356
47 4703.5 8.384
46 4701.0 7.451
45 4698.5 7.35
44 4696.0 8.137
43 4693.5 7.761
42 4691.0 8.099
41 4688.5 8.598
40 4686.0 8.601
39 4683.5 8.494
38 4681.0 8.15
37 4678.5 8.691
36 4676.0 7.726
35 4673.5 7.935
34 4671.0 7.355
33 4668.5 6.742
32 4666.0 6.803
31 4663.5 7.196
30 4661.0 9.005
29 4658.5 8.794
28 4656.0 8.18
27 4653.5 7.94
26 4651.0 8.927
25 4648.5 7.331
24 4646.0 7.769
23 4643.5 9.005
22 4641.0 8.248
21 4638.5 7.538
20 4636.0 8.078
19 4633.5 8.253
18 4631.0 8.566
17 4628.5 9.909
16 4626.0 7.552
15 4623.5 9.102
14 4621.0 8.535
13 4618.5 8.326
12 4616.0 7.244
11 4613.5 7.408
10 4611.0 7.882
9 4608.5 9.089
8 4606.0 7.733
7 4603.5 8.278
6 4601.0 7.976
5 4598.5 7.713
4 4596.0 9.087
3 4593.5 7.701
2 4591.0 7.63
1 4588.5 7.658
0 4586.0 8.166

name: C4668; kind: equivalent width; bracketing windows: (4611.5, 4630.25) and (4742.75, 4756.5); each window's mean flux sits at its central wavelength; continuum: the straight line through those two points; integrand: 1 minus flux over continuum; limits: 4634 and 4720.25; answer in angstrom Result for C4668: 2.5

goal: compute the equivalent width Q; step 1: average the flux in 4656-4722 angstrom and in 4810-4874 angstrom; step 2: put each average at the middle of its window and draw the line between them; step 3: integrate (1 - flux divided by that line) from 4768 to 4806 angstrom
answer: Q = -3.9 angstrom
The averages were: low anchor 8.06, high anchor 7.85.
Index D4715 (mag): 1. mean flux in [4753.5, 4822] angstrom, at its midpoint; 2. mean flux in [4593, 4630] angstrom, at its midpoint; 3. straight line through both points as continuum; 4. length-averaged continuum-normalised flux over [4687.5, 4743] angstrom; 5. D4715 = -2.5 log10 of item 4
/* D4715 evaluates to 0.03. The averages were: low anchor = 8.25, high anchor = 8.5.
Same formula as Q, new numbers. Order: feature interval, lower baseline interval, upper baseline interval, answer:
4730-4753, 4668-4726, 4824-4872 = -0.84 angstrom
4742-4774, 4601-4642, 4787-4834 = 0.38 angstrom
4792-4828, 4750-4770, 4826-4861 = -2.98 angstrom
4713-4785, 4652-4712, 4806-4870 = -4.40 angstrom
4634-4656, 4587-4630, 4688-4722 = 0.10 angstrom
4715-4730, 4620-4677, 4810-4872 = -0.85 angstrom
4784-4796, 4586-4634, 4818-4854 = -1.02 angstrom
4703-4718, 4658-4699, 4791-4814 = -0.64 angstrom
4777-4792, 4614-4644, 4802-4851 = -1.50 angstrom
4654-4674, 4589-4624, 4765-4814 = 1.20 angstrom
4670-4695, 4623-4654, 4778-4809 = 0.79 angstrom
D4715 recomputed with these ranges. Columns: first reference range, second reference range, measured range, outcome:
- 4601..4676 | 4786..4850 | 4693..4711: 0.021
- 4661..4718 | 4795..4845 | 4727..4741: -0.014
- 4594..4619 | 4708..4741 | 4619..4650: -0.026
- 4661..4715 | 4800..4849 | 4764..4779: -0.103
